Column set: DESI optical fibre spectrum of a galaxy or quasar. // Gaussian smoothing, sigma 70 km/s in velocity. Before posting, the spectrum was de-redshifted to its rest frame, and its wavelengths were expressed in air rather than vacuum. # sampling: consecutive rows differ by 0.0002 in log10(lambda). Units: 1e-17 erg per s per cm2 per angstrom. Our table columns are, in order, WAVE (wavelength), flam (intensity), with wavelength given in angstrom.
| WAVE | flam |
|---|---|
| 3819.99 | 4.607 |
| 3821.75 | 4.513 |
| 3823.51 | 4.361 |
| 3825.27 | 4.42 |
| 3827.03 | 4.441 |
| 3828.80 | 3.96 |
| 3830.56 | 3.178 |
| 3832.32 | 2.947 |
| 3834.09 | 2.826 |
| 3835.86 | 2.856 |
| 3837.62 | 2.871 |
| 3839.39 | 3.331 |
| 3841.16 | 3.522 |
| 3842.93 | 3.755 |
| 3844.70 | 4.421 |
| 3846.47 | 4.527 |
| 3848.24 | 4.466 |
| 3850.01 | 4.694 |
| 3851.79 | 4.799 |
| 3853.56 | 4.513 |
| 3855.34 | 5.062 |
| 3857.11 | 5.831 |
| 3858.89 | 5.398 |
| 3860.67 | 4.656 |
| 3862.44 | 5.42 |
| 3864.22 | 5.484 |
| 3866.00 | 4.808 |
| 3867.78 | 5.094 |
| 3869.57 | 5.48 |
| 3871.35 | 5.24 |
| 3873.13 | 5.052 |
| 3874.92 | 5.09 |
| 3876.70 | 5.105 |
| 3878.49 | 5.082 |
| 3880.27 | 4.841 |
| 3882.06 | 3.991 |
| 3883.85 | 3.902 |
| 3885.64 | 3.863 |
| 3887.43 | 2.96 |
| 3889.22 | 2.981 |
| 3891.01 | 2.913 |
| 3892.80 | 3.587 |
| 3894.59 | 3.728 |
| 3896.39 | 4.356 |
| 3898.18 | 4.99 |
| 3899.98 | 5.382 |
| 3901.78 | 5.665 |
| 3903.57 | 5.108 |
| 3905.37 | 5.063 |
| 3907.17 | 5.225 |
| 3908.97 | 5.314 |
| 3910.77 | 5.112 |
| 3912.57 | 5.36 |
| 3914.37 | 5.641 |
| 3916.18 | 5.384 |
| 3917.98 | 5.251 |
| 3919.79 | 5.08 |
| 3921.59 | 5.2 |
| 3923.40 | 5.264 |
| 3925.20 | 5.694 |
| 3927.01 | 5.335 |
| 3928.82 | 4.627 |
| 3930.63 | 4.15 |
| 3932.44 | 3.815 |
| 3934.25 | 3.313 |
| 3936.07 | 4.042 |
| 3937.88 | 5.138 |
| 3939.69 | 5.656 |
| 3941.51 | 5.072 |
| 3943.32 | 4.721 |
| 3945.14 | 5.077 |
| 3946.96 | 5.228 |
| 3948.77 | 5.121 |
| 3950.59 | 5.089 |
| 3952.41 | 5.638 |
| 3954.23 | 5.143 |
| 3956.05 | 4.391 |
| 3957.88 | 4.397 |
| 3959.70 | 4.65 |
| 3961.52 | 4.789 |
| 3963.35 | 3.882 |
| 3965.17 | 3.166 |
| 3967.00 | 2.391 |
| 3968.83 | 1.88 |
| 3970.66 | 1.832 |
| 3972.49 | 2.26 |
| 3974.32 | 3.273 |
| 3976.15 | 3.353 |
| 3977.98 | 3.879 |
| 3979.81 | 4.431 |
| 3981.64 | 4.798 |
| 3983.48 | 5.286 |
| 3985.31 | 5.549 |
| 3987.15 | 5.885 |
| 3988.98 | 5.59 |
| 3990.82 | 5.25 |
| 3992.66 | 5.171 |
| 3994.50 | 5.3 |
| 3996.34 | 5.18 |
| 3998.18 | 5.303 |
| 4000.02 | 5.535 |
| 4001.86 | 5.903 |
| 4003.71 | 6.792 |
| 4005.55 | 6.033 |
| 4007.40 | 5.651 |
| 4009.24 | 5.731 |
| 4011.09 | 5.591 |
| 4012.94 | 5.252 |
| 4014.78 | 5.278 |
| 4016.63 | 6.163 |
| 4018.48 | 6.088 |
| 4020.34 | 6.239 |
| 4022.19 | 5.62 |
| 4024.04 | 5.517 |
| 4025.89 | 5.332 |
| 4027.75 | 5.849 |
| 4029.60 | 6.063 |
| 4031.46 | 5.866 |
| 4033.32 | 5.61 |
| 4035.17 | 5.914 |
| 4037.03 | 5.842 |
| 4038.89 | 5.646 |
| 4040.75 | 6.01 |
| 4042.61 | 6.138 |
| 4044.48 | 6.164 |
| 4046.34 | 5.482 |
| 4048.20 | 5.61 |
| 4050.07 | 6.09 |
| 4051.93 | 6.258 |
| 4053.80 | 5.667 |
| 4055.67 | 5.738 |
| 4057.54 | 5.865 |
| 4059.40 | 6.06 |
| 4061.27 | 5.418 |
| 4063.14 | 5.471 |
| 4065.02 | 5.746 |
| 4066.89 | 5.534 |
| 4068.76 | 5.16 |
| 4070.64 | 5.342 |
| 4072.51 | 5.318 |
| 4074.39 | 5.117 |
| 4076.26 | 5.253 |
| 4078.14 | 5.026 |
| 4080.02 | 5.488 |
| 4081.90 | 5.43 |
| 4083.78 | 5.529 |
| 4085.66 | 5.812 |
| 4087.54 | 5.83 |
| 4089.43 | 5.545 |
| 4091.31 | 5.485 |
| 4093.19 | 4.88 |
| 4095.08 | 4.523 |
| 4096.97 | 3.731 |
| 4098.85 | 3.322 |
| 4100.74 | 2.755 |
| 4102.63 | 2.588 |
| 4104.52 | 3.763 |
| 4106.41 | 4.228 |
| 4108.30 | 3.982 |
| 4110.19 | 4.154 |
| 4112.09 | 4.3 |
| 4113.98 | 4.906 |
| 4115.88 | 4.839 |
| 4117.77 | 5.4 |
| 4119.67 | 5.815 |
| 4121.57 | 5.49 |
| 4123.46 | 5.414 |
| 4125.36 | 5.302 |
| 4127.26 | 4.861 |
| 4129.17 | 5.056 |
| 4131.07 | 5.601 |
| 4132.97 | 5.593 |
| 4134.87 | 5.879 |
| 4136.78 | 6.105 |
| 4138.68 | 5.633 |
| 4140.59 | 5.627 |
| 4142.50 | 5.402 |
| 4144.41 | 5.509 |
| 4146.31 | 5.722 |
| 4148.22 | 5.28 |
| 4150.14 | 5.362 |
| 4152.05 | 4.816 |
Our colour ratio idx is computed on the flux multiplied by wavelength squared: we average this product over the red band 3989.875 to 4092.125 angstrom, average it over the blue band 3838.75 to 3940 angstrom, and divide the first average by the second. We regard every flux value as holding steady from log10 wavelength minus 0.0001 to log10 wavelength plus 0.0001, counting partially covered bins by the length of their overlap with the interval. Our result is 1.3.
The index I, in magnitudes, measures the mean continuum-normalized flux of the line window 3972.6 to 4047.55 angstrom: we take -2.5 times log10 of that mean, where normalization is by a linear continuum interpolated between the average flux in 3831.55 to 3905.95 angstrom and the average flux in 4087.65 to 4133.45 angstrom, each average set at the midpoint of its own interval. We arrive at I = -0.19 mag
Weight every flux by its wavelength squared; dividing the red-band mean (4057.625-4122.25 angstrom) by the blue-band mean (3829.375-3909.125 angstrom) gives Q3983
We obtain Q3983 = 1.24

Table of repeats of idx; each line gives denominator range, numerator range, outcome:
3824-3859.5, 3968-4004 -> 1.21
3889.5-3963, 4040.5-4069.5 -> 1.27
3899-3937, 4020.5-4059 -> 1.24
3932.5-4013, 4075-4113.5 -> 1.03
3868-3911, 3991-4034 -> 1.32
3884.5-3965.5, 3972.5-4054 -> 1.22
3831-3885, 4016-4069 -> 1.42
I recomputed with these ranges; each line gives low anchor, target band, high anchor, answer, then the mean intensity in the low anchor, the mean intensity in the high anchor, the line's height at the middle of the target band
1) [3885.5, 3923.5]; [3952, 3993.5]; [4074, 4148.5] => 0.15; 4.71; 5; 4.81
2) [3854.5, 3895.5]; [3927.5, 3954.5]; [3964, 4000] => -0.10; 4.59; 4.23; 4.37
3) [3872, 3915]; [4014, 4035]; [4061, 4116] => -0.22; 4.59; 4.81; 4.74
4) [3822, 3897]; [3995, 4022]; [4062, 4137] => -0.22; 4.28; 4.98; 4.72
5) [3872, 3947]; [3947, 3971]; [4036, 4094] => 0.21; 4.72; 5.61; 5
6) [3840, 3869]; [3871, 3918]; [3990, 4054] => 0.08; 4.77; 5.75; 5.01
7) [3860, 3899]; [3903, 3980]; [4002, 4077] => 0.10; 4.48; 5.74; 4.97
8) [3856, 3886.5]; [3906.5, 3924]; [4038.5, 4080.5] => -0.03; 4.96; 5.64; 5.12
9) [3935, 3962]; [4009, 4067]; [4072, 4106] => -0.20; 4.94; 4.73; 4.8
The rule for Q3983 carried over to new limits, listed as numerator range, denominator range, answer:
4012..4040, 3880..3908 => 1.44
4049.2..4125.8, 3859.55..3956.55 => 1.15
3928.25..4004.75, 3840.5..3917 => 1.01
